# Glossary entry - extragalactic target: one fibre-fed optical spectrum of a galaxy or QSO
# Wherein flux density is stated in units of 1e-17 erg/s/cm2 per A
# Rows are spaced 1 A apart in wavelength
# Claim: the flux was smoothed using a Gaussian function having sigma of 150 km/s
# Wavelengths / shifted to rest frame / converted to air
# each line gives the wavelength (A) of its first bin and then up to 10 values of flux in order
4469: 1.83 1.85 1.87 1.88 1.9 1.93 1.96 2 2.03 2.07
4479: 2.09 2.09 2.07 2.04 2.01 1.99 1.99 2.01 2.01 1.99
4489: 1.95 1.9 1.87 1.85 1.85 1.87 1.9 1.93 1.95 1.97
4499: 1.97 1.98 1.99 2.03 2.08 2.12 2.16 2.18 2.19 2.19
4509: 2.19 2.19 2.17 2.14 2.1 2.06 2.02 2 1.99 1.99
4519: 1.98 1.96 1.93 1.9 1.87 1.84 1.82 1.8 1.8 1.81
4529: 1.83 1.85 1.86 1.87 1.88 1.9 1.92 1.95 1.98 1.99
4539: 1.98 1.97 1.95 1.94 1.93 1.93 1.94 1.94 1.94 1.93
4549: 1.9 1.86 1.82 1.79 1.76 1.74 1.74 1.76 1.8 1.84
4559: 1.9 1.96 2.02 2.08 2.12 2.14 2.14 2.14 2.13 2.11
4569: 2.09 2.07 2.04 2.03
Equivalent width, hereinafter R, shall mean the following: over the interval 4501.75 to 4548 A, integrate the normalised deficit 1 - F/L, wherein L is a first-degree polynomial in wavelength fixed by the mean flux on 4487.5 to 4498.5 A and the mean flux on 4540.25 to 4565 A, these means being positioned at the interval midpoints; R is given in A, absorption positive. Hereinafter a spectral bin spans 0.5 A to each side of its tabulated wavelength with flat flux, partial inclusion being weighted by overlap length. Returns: -1.6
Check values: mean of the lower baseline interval 1.91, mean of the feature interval 1.98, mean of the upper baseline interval 1.91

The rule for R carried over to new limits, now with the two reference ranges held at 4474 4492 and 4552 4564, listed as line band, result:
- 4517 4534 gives 0.5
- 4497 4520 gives -1.3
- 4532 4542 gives -0.1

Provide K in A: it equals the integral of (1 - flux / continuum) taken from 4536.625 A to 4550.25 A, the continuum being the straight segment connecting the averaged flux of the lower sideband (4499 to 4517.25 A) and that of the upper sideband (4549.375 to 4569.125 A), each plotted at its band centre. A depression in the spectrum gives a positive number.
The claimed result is 0.33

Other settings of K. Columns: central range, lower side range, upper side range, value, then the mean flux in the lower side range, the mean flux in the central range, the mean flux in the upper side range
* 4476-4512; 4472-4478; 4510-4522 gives -0.5 A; 1.97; 2.03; 2.03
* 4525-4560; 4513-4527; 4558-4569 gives 2.2 A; 1.94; 1.88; 2.06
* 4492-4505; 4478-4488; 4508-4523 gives 0.4 A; 2.03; 1.97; 2.04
